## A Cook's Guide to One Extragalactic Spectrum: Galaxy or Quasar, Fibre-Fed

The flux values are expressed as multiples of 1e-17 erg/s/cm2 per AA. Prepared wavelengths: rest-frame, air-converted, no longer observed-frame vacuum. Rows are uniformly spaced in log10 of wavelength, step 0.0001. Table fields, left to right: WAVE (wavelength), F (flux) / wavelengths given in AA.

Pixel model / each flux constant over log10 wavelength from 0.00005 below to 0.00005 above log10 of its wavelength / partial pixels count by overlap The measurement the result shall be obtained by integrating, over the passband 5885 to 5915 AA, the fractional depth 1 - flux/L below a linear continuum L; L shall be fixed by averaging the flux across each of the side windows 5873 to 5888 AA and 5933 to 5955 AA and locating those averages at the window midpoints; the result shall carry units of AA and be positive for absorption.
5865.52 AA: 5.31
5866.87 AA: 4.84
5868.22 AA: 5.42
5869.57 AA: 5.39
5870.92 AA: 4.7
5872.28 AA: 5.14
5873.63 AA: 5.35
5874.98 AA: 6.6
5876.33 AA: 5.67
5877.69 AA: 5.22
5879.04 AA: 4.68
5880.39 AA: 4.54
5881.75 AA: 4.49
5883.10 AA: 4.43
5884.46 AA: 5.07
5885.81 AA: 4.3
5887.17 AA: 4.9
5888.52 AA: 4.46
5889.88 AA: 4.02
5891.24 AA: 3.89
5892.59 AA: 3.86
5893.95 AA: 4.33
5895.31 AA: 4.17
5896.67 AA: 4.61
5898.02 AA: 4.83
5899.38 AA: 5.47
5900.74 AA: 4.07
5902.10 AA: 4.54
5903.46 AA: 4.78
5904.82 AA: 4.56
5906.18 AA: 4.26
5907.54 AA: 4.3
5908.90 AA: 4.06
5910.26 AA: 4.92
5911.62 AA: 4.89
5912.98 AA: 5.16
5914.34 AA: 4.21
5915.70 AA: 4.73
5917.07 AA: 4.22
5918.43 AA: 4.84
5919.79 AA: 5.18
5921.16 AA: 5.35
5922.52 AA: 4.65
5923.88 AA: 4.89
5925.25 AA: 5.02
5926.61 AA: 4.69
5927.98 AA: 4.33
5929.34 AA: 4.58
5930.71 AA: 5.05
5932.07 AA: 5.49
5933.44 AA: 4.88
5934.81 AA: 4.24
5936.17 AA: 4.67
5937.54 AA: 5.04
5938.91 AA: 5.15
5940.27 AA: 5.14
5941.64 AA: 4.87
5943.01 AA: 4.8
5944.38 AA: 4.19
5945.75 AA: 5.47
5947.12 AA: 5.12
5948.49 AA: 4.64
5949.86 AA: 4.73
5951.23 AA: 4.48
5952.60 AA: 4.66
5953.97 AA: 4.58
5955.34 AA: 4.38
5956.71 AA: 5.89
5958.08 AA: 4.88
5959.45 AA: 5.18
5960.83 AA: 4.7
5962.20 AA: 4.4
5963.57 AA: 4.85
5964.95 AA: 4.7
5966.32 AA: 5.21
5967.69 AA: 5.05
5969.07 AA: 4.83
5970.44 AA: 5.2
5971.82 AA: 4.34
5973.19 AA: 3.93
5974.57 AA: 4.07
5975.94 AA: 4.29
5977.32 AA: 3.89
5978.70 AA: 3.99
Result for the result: 2.8 AA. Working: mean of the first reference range 5.02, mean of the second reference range 4.78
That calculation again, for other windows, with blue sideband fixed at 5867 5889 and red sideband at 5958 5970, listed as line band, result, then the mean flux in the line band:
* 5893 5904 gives 0.90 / 4.58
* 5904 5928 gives 1.28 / 4.69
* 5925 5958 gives 0.51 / 4.84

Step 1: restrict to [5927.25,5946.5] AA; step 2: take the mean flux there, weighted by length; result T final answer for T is 4.85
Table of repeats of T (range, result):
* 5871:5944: 4.74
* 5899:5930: 4.68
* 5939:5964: 4.84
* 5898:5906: 4.67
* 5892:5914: 4.55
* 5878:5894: 4.44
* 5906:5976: 4.77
